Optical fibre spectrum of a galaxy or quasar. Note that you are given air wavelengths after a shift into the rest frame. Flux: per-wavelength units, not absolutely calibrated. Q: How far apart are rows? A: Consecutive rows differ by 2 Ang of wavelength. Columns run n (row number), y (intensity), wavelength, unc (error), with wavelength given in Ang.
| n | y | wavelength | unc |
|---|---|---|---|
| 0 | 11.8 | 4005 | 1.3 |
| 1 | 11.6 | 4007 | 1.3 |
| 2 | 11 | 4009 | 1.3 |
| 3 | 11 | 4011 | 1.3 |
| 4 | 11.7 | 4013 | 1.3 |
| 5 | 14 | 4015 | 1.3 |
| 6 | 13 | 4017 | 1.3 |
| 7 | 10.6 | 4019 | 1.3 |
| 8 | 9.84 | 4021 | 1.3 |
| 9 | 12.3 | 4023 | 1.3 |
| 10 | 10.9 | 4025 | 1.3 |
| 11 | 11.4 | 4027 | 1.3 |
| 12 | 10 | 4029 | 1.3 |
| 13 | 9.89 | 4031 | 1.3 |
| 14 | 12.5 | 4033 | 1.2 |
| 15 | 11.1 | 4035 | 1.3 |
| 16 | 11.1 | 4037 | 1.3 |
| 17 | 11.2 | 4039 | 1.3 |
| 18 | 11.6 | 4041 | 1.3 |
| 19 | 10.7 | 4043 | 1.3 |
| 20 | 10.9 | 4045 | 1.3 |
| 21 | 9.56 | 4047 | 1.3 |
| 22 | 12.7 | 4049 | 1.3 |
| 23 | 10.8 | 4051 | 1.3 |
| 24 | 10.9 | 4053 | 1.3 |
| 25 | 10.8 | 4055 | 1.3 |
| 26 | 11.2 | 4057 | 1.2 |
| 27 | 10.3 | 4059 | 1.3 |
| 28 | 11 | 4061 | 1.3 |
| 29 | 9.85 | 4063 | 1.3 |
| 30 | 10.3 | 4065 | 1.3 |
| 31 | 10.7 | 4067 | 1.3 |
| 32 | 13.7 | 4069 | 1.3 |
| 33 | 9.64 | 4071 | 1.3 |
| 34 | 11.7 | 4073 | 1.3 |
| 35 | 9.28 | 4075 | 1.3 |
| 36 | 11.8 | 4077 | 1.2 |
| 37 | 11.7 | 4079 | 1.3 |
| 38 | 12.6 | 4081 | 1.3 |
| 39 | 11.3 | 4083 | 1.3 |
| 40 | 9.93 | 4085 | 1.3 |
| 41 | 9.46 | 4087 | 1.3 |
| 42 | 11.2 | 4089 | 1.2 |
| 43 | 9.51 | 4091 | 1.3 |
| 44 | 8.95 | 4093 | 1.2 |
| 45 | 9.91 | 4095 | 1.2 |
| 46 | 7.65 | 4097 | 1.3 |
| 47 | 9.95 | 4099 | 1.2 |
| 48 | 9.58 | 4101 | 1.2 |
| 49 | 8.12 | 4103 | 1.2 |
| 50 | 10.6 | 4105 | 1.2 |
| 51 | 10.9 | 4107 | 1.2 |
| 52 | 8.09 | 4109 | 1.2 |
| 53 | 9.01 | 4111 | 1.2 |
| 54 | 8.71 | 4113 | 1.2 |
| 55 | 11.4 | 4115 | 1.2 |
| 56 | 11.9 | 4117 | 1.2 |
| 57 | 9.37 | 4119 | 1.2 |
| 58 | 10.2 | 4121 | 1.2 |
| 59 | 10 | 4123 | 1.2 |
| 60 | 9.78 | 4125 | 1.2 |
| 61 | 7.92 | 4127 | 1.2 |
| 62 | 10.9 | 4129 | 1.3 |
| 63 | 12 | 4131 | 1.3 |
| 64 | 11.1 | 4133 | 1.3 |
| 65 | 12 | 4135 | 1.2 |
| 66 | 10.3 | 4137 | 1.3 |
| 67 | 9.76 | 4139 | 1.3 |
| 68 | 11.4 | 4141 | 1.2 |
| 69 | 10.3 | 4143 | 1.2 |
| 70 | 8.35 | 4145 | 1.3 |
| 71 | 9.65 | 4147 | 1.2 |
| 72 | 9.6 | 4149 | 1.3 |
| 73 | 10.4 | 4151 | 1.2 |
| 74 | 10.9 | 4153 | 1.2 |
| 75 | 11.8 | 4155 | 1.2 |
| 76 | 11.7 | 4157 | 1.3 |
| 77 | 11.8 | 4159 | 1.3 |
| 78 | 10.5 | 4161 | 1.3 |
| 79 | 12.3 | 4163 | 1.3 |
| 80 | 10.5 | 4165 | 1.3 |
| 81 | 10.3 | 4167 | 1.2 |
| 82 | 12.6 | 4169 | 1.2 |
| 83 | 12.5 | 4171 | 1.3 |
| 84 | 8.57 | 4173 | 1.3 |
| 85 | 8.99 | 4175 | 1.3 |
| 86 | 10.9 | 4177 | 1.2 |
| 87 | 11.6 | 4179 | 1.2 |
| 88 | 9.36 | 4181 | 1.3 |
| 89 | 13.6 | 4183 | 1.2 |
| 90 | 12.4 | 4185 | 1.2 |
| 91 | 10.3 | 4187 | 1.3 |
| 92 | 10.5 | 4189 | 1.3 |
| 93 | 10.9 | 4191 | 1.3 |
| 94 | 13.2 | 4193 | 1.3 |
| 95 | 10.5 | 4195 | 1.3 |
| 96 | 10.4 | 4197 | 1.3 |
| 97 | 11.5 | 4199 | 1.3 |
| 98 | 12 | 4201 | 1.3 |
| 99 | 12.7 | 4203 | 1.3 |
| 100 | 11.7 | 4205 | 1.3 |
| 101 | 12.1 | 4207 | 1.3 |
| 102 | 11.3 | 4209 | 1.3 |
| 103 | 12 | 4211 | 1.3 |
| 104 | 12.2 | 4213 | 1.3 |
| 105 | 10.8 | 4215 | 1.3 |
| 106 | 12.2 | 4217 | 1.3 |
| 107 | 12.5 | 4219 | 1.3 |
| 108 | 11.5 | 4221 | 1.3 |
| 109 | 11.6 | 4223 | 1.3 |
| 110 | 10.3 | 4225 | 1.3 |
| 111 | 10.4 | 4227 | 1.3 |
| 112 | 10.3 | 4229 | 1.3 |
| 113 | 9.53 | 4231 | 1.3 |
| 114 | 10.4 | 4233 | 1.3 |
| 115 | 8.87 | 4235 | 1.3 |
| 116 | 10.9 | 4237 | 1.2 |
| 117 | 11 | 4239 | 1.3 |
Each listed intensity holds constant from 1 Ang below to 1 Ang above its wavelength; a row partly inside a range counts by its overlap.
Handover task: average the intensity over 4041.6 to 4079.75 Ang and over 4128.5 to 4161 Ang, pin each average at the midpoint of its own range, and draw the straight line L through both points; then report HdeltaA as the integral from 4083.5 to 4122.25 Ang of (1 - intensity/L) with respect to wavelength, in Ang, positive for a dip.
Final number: 3.9 Ang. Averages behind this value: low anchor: 10.9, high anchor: 10.7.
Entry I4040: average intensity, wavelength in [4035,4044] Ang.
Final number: 11.1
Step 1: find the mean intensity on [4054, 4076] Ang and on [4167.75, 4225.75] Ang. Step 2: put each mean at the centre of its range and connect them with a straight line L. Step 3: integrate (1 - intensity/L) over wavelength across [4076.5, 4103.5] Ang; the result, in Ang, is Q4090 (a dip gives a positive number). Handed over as 1.9 Ang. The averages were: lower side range 10.8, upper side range 11.4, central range 10.1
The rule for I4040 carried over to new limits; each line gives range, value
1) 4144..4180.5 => 10.7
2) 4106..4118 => 10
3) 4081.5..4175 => 10.3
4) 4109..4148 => 10.2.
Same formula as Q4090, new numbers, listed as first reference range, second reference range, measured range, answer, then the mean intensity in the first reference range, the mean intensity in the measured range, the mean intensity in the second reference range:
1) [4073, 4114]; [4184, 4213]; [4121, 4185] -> 0.9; 9.96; 10.7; 11.6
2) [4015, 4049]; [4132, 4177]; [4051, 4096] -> 1.2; 11.2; 10.7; 10.7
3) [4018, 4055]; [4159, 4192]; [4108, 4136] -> 2.1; 11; 10.2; 11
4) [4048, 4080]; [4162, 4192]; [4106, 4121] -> 1.5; 11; 9.93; 11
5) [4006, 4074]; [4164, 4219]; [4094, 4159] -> 6.6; 11.2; 10.1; 11.3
